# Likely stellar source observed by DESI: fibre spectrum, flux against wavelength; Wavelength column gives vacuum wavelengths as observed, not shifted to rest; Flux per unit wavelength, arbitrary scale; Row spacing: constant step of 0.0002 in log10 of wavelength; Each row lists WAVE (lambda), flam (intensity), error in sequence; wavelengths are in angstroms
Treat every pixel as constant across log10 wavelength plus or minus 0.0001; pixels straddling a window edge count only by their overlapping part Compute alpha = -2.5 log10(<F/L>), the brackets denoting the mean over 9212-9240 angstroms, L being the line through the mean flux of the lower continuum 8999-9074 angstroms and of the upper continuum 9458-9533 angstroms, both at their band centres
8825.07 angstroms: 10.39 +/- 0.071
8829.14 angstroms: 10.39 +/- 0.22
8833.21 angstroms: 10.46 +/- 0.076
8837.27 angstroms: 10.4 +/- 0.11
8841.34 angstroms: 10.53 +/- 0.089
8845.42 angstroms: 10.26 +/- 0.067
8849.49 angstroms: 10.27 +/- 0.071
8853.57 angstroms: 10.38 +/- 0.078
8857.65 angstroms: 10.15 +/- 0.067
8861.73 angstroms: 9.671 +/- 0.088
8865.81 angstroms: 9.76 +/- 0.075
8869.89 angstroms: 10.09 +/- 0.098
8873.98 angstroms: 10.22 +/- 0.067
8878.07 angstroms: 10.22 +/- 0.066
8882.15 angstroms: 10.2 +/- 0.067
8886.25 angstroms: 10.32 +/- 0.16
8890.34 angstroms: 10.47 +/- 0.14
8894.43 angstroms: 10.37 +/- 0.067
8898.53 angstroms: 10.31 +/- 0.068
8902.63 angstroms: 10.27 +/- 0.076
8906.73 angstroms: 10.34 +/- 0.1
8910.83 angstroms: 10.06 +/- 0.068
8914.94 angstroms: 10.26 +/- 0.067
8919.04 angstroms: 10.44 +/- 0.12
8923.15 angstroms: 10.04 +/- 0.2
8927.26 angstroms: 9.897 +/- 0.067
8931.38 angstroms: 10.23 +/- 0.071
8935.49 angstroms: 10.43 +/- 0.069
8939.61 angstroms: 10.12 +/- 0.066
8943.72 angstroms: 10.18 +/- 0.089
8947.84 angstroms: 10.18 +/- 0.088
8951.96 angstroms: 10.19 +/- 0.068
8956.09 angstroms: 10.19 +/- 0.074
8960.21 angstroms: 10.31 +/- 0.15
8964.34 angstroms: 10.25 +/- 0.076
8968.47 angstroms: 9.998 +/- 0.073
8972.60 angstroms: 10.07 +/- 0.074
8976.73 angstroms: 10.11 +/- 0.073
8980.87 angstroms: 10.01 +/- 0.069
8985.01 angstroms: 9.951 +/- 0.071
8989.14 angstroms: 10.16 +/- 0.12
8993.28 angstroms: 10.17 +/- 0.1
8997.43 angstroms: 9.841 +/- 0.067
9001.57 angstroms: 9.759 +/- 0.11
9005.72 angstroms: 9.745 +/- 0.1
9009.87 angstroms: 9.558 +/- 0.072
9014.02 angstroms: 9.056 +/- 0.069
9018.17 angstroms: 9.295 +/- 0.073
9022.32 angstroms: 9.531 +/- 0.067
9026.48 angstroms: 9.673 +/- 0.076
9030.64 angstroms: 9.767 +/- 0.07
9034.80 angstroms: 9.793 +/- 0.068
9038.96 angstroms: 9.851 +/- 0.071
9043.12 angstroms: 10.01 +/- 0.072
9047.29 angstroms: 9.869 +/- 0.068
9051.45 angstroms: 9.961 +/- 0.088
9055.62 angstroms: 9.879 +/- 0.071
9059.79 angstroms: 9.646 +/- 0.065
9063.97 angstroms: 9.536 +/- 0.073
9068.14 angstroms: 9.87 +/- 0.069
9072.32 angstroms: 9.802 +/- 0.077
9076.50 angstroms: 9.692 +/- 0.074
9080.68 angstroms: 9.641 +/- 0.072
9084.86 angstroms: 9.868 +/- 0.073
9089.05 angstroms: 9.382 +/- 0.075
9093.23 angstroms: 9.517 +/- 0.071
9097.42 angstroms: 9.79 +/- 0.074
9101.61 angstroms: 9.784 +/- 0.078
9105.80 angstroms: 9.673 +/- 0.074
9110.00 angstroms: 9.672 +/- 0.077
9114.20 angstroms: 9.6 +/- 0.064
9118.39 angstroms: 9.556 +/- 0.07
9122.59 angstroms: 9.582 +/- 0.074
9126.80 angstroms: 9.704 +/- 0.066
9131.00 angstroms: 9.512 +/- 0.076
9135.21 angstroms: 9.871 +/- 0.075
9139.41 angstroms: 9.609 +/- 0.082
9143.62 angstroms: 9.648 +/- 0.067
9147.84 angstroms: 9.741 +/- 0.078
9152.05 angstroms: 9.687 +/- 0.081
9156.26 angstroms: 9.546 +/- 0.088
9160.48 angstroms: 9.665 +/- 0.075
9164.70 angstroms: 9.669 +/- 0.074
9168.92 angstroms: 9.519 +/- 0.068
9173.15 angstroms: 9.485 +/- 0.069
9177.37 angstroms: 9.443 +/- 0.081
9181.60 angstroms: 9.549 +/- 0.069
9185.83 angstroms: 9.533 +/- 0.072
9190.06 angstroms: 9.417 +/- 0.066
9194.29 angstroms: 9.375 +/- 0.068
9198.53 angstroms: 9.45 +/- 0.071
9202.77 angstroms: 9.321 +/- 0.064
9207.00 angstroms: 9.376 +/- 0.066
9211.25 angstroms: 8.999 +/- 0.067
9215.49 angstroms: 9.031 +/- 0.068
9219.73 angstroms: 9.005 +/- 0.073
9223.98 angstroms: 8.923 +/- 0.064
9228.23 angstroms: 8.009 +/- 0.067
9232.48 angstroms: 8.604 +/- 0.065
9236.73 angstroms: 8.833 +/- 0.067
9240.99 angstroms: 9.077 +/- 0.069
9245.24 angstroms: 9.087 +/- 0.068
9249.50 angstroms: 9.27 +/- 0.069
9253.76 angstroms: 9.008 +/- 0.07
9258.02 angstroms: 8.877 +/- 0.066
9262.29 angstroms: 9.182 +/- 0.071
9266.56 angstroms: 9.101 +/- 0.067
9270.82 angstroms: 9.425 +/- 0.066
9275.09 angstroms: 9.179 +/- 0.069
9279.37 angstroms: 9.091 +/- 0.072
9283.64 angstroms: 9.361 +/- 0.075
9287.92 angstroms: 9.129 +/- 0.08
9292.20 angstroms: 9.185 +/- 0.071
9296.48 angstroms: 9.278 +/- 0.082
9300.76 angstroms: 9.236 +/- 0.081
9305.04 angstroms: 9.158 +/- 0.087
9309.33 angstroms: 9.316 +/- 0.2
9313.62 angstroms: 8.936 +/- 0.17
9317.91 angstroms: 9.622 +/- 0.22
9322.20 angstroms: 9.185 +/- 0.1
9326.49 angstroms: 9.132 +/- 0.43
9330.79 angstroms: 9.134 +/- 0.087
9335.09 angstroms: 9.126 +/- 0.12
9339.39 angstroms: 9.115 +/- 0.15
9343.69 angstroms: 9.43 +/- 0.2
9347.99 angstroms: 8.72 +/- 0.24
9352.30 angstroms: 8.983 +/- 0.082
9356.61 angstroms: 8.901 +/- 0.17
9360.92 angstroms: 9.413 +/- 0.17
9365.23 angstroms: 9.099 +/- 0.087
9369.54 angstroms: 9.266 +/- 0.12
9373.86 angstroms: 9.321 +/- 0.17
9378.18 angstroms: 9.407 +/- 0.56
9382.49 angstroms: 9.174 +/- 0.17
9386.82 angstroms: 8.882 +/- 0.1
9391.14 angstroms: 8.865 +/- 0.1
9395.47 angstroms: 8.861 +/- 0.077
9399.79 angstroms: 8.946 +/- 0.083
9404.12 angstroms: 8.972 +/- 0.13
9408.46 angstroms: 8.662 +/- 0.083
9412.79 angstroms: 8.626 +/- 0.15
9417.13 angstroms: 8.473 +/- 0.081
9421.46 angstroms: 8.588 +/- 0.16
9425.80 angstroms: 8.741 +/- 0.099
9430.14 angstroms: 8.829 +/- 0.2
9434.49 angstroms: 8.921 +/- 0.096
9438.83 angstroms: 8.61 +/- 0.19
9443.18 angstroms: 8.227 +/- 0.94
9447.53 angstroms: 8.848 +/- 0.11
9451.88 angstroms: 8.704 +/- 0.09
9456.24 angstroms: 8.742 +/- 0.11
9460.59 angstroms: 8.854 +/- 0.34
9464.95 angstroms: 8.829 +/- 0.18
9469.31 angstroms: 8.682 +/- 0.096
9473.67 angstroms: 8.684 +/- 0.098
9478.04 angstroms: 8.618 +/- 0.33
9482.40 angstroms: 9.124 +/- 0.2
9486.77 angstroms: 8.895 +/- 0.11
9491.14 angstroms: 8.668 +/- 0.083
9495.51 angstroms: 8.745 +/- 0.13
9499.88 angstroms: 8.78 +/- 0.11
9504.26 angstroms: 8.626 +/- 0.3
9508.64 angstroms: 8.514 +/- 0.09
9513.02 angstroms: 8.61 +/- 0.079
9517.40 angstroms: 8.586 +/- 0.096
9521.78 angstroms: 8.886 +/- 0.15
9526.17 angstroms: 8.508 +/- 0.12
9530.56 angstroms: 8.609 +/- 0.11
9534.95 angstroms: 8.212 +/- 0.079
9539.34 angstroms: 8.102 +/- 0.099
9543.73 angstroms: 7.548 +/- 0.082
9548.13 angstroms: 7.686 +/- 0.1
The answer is 0.06 mag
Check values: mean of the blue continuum 9.7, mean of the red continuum 8.72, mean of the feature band 8.76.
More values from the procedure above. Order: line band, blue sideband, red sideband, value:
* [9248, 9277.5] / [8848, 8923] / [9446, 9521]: 0.02 mag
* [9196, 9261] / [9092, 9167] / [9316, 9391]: 0.05 mag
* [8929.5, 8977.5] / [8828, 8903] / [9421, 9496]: -0.02 mag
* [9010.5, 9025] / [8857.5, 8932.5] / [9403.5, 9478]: 0.06 mag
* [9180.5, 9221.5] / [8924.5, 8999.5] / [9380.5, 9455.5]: 0.01 mag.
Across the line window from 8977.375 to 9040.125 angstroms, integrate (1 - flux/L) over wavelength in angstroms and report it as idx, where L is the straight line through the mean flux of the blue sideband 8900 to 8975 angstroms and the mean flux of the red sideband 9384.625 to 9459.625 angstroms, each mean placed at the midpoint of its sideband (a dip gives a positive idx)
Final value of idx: 1.4 angstroms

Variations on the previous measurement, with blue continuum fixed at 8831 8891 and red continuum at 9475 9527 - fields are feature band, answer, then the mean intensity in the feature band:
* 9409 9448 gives 1.1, 8.64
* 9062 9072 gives 0.0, 9.72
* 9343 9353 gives 0.1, 9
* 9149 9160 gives -0.1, 9.64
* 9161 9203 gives -0.1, 9.49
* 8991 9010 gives 0.1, 9.84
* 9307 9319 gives -0.1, 9.26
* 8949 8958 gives -0.2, 10.2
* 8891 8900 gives -0.2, 10.4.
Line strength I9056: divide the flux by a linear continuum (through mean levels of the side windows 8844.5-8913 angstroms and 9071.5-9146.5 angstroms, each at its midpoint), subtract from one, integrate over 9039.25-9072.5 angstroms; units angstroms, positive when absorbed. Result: -0.1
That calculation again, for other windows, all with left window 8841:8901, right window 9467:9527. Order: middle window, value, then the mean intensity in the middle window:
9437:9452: 0.4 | 8.58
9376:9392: -0.2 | 9.1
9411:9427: 0.5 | 8.6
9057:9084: 0.1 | 9.71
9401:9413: 0.2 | 8.79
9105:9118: 0.0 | 9.63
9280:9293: 0.0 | 9.21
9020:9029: 0.2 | 9.6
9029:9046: -0.1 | 9.86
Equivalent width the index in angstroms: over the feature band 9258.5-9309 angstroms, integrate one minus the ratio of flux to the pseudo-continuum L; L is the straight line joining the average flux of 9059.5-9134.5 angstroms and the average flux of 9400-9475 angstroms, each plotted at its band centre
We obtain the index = -0.36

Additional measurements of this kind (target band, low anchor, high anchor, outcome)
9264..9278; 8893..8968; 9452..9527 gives 0.13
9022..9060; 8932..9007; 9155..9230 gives 0.09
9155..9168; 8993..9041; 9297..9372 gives -0.27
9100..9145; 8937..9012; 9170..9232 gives -0.78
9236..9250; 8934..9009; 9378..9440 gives 0.35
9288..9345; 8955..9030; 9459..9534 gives -0.58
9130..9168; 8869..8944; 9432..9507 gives -0.27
